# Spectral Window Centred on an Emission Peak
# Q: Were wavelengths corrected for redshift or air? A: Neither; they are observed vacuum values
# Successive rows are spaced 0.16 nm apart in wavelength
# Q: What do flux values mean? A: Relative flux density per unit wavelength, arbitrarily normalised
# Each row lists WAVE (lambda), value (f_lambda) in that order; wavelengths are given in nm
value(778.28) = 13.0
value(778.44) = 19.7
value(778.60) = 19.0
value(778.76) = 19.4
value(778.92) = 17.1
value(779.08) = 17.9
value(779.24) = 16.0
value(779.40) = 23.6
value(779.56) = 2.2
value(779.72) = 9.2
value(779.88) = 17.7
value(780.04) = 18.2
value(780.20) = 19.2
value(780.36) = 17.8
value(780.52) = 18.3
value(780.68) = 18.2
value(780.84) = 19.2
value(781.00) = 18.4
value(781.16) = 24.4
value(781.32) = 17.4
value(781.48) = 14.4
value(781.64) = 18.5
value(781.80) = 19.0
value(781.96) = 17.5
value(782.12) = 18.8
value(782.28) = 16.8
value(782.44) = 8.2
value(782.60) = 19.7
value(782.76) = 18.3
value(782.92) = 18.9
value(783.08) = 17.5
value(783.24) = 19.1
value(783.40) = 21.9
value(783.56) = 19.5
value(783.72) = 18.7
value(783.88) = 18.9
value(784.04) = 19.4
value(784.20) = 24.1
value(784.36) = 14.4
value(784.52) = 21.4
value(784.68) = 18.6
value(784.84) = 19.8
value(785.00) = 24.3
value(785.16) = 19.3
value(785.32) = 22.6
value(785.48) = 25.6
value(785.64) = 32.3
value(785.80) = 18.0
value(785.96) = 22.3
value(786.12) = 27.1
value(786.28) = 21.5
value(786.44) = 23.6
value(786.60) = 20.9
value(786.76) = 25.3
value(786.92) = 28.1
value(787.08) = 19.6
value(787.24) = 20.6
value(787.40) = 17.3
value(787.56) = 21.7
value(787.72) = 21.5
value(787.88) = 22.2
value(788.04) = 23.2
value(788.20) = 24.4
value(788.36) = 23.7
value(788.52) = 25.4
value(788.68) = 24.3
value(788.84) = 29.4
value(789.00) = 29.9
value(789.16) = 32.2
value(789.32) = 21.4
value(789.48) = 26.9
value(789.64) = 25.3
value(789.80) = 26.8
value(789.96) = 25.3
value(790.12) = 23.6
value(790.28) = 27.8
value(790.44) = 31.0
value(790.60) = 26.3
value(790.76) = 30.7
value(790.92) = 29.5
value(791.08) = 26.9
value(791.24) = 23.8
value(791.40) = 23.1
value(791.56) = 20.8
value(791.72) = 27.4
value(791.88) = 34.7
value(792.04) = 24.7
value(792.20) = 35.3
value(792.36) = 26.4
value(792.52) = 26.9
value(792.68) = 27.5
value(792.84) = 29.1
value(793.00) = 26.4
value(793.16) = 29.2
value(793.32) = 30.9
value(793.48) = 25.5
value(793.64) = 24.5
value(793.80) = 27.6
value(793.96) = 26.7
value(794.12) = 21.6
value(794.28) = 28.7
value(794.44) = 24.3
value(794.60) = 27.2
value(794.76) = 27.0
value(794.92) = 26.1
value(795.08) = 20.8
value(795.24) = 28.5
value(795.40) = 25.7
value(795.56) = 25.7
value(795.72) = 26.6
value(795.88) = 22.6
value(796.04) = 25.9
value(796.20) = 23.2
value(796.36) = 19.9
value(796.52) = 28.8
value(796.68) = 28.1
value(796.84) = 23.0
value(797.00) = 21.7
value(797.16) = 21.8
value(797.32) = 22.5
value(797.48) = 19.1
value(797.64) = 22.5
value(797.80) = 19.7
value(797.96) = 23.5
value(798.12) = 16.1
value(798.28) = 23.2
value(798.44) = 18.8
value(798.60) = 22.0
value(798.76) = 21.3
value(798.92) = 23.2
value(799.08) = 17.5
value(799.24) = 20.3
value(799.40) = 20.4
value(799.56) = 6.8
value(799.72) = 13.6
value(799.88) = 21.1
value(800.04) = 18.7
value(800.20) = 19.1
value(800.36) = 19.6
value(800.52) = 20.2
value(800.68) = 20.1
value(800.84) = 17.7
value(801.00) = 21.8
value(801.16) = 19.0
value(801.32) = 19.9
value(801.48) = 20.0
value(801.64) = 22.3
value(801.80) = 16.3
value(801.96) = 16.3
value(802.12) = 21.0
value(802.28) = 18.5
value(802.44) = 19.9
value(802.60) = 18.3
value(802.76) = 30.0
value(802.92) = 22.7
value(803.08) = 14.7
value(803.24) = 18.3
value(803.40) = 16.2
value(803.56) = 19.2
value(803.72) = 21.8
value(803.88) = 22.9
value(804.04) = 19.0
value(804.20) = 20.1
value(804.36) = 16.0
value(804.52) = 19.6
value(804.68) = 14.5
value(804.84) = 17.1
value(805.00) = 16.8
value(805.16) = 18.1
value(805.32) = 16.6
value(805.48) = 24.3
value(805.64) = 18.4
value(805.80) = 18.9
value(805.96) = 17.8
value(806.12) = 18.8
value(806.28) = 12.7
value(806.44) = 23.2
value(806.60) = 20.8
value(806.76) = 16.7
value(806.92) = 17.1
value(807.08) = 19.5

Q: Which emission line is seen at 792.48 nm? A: Mg II 2798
